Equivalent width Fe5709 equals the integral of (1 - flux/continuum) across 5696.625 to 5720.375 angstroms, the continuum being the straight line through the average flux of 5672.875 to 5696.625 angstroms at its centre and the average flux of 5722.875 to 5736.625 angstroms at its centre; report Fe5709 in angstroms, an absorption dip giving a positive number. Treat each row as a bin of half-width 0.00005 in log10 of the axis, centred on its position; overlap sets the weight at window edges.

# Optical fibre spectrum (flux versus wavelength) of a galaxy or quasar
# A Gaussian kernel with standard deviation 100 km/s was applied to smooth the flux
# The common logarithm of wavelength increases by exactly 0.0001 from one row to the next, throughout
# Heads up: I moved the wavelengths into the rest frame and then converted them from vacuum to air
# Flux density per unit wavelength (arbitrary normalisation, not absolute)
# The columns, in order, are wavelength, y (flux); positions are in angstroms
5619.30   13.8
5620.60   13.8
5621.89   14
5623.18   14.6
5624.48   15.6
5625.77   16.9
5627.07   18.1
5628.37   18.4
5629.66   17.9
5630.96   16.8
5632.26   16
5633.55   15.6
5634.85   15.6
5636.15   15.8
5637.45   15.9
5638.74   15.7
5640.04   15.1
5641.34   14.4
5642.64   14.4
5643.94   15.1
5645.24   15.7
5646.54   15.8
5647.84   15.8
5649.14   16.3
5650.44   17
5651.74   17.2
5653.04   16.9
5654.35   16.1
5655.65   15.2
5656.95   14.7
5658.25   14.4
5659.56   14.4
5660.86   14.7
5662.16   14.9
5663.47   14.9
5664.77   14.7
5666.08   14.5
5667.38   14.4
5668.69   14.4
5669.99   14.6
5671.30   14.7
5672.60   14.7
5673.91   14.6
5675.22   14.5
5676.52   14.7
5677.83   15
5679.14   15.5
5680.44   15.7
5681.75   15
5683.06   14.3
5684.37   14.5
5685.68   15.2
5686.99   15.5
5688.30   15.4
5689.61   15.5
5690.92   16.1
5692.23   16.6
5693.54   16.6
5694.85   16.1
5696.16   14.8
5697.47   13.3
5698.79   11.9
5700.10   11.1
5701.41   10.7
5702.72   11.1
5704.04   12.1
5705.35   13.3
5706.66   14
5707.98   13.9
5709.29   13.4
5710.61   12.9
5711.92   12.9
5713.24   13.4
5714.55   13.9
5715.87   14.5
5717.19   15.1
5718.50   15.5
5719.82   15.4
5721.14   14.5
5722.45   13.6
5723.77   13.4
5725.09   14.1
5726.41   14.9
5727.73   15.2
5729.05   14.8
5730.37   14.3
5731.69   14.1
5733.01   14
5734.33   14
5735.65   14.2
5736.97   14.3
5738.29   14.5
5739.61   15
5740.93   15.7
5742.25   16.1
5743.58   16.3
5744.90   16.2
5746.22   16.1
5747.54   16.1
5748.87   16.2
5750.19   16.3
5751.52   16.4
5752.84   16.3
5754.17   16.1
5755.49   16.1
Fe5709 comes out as 2.4 angstroms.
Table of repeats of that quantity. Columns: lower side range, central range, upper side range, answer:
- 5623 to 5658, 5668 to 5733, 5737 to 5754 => 6.65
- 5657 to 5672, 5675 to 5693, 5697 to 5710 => -2.34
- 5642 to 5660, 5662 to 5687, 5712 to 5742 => 0.80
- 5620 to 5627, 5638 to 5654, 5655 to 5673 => -0.93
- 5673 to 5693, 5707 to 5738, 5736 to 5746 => 2.38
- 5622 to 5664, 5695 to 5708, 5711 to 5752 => 2.12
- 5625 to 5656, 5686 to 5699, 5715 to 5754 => 0.23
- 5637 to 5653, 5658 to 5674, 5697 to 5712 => 0.00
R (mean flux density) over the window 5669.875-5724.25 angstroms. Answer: 14.3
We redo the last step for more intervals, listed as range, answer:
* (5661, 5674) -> 14.6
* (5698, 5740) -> 13.7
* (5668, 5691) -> 15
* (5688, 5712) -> 13.8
